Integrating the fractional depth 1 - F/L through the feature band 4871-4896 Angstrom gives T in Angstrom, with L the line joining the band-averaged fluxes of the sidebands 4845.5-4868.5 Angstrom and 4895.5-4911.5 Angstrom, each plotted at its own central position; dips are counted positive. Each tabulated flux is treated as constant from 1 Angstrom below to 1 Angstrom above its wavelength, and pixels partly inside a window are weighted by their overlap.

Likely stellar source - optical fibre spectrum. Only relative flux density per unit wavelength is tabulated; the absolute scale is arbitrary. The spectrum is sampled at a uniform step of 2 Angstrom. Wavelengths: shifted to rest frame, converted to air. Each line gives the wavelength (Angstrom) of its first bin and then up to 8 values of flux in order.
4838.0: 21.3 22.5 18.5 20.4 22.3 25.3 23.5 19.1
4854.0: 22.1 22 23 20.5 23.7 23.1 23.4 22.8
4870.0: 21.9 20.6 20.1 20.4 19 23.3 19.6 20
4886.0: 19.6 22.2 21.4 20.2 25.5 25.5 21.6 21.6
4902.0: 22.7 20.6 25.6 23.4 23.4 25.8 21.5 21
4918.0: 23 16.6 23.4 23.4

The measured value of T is 1.8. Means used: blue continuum 22.6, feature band 21.2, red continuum 23.1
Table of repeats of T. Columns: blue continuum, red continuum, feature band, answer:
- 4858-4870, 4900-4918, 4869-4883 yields 1.2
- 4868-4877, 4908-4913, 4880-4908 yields 1.0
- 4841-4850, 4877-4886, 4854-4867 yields -0.8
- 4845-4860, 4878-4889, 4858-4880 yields -0.2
